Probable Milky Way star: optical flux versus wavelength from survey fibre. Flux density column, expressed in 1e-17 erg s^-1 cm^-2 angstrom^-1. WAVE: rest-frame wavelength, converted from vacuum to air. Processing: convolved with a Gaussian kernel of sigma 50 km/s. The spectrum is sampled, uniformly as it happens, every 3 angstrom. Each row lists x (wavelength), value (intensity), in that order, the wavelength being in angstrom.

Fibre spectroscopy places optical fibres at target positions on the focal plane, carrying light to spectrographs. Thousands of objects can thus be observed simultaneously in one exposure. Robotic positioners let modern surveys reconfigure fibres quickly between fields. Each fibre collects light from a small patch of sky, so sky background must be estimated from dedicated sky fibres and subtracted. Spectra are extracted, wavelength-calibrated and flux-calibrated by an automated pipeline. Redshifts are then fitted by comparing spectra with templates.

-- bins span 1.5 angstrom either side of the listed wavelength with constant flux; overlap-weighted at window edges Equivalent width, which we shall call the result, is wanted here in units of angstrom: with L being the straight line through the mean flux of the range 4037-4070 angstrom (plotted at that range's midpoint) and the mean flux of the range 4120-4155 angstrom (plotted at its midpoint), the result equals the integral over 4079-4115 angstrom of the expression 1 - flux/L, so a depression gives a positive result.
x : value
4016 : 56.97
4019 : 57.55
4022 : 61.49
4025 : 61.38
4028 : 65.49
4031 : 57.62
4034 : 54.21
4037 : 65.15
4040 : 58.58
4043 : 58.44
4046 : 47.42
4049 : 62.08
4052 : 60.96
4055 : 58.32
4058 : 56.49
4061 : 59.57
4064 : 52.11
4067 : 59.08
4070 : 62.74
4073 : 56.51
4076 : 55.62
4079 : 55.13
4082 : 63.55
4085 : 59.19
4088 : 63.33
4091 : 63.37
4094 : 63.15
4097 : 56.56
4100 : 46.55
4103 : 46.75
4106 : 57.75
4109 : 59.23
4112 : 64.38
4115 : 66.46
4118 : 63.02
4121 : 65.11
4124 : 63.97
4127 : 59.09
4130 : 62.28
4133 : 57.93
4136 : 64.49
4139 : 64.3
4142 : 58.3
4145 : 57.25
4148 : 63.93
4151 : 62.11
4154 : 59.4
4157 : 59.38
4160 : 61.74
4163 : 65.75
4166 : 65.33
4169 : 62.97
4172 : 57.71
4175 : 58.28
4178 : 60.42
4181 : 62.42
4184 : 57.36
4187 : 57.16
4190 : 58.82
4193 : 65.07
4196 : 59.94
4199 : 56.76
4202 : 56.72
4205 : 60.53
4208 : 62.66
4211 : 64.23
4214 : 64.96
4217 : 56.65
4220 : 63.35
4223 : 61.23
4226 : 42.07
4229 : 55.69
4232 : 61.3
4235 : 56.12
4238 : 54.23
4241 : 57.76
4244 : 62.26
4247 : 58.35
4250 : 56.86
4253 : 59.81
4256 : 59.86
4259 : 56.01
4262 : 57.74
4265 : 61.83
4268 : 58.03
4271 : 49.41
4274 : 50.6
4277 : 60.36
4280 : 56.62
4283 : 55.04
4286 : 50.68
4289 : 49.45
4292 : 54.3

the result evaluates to 0.6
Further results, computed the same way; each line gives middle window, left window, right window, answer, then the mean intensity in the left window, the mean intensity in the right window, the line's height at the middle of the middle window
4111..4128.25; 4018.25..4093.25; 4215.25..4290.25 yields -1.6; 59.1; 56.5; 58.2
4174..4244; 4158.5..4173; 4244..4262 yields 2.0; 62.9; 58.5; 60.7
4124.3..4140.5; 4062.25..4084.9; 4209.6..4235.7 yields -1.0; 57.9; 58.4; 58.1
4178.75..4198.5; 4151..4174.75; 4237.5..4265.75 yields 0.2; 61.6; 58.5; 60.7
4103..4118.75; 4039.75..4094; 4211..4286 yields -0.6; 58.6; 57.3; 58.3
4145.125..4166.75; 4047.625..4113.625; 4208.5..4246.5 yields -1.4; 58.3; 58.4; 58.4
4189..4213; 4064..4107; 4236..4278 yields -1.4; 57.6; 57.3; 57.4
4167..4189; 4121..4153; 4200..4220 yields 0.6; 61.5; 61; 61.2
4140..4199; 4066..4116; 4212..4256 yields -2.3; 58.7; 58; 58.3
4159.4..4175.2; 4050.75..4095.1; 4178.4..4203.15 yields -0.8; 59.2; 59.4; 59.3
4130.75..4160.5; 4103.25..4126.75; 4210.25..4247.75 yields 0.0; 61.8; 58.2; 60.8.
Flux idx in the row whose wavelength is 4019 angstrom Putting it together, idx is 57.55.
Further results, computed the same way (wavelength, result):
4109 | 59.23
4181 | 62.42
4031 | 57.62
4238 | 54.23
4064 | 52.11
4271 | 49.41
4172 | 57.71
